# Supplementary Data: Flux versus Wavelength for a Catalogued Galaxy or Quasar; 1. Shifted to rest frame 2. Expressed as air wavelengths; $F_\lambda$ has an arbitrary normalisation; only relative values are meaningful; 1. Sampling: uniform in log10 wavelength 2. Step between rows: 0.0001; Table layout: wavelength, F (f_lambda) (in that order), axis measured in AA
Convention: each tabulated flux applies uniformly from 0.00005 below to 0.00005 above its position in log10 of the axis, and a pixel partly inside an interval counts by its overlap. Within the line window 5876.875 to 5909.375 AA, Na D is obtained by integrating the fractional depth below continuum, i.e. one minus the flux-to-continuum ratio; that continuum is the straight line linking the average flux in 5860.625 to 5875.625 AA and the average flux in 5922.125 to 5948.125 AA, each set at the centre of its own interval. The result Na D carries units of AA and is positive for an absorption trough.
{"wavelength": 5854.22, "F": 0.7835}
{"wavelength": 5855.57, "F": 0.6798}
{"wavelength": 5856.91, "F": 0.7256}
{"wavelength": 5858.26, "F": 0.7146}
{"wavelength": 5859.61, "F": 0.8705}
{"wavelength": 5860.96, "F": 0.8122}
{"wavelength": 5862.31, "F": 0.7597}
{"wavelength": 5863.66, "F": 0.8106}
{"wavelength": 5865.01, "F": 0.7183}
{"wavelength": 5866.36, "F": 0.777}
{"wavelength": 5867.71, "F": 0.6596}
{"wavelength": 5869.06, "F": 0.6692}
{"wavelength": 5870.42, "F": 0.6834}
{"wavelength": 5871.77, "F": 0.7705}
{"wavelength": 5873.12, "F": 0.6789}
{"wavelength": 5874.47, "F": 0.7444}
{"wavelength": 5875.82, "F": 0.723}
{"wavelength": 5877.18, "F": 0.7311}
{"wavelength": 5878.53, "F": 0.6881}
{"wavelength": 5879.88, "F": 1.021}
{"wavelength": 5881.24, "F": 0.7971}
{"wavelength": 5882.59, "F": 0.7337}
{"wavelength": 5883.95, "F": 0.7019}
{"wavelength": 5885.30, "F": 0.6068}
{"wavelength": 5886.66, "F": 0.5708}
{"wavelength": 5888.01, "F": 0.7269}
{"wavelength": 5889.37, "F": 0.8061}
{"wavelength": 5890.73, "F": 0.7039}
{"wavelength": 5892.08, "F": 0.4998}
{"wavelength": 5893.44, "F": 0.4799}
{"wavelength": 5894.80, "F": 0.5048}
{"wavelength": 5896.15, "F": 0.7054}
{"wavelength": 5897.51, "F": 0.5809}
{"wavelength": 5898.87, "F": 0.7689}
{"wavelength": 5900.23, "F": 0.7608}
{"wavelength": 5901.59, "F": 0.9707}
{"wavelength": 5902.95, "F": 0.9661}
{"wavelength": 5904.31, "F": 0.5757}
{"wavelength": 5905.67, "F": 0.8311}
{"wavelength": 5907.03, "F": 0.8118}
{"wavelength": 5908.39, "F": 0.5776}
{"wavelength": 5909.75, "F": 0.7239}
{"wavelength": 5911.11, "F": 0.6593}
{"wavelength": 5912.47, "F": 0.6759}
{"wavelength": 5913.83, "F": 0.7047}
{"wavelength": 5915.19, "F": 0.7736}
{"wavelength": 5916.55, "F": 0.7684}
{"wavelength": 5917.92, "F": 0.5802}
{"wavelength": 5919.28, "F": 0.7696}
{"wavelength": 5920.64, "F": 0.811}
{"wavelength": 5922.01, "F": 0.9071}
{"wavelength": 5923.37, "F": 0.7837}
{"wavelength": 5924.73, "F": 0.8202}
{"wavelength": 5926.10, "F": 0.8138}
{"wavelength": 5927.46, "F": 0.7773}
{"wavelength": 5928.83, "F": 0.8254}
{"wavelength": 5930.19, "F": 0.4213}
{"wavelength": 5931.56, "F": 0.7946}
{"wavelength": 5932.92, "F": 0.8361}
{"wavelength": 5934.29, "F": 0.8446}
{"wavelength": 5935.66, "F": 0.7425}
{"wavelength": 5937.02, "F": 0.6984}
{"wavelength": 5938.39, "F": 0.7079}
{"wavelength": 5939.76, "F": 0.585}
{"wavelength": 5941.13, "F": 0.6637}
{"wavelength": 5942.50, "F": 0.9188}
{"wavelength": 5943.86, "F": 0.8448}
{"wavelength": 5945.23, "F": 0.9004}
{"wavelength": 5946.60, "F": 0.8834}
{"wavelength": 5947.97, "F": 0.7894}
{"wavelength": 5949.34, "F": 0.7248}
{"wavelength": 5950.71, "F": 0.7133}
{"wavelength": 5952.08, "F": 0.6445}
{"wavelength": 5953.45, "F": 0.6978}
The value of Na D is 1.52 AA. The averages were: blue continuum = 0.733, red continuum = 0.774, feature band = 0.713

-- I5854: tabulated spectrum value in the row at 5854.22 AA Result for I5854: 0.7835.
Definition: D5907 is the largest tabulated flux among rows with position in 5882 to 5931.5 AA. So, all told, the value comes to 0.9707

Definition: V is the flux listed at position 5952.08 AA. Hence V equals 0.6445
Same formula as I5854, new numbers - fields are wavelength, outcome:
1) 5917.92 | 0.5802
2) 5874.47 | 0.7444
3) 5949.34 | 0.7248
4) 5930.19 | 0.4213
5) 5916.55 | 0.7684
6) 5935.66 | 0.7425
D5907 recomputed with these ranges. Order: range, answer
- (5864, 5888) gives 1.021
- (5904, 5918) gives 0.8311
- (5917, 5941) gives 0.9071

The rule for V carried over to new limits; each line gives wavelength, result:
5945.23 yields 0.9004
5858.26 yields 0.7146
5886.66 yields 0.5708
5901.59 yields 0.9707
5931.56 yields 0.7946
